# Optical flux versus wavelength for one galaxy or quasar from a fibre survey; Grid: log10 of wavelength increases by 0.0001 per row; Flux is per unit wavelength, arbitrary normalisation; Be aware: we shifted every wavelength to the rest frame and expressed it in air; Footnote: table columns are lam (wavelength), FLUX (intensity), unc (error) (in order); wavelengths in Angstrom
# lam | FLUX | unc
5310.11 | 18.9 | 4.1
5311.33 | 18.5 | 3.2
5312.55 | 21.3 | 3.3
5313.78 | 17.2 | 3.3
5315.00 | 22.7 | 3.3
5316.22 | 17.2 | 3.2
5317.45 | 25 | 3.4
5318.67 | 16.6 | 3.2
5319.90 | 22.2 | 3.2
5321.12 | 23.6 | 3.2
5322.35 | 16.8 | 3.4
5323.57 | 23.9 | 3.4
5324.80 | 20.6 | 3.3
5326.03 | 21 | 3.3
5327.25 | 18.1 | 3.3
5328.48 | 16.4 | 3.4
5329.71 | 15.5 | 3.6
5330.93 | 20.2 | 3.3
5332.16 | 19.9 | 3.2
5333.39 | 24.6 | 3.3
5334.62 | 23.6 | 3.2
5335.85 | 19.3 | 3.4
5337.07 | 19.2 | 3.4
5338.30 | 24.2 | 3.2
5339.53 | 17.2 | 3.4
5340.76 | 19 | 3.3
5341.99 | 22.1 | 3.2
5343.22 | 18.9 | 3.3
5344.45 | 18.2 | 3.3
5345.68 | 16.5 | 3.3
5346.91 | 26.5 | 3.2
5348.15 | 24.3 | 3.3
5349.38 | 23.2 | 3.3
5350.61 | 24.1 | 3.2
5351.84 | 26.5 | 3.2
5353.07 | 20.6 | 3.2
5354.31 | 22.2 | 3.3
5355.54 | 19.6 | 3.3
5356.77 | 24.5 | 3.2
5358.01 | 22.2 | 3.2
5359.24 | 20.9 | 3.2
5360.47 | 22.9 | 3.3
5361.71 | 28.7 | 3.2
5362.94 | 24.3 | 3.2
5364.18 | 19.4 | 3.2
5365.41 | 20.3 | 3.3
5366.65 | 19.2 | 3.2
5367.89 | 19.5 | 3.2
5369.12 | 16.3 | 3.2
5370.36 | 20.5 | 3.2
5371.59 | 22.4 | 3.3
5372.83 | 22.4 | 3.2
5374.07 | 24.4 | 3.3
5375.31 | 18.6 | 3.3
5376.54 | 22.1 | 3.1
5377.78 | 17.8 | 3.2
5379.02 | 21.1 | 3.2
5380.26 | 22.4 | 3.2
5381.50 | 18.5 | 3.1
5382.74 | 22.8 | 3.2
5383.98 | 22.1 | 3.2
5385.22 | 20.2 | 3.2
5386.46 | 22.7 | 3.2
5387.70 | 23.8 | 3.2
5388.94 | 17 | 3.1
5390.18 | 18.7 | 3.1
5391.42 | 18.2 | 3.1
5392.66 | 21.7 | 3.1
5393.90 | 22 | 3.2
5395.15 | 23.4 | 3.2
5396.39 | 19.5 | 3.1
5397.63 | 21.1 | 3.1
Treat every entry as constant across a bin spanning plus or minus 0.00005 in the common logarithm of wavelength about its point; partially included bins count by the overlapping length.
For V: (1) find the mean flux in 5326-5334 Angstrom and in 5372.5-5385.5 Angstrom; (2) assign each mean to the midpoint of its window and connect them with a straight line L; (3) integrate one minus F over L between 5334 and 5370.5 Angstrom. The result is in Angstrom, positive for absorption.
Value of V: -2.5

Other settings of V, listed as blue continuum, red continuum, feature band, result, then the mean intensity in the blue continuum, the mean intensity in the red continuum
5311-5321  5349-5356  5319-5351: 1.35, 20.3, 22.8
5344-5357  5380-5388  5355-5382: 0.87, 22.4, 21.7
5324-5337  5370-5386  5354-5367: -0.96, 19.9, 21.2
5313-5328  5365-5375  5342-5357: -1.13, 20.4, 20.6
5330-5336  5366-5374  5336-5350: 0.19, 21.4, 20.3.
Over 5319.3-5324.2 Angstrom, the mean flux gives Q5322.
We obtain 21.6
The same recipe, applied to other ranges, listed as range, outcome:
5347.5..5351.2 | 23.8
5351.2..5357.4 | 22.7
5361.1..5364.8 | 24.1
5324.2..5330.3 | 18.3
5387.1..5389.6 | 20.4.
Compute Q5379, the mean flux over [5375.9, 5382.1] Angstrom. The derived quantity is 20.4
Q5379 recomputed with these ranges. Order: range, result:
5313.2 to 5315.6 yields 20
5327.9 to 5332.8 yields 18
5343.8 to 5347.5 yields 20.4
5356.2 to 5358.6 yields 23.3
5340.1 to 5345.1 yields 19.5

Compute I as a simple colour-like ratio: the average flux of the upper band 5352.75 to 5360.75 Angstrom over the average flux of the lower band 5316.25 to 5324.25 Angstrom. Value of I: 1.04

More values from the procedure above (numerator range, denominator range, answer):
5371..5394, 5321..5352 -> 1.01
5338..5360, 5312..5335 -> 1.07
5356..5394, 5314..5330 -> 1.06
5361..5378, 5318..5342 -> 1.05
